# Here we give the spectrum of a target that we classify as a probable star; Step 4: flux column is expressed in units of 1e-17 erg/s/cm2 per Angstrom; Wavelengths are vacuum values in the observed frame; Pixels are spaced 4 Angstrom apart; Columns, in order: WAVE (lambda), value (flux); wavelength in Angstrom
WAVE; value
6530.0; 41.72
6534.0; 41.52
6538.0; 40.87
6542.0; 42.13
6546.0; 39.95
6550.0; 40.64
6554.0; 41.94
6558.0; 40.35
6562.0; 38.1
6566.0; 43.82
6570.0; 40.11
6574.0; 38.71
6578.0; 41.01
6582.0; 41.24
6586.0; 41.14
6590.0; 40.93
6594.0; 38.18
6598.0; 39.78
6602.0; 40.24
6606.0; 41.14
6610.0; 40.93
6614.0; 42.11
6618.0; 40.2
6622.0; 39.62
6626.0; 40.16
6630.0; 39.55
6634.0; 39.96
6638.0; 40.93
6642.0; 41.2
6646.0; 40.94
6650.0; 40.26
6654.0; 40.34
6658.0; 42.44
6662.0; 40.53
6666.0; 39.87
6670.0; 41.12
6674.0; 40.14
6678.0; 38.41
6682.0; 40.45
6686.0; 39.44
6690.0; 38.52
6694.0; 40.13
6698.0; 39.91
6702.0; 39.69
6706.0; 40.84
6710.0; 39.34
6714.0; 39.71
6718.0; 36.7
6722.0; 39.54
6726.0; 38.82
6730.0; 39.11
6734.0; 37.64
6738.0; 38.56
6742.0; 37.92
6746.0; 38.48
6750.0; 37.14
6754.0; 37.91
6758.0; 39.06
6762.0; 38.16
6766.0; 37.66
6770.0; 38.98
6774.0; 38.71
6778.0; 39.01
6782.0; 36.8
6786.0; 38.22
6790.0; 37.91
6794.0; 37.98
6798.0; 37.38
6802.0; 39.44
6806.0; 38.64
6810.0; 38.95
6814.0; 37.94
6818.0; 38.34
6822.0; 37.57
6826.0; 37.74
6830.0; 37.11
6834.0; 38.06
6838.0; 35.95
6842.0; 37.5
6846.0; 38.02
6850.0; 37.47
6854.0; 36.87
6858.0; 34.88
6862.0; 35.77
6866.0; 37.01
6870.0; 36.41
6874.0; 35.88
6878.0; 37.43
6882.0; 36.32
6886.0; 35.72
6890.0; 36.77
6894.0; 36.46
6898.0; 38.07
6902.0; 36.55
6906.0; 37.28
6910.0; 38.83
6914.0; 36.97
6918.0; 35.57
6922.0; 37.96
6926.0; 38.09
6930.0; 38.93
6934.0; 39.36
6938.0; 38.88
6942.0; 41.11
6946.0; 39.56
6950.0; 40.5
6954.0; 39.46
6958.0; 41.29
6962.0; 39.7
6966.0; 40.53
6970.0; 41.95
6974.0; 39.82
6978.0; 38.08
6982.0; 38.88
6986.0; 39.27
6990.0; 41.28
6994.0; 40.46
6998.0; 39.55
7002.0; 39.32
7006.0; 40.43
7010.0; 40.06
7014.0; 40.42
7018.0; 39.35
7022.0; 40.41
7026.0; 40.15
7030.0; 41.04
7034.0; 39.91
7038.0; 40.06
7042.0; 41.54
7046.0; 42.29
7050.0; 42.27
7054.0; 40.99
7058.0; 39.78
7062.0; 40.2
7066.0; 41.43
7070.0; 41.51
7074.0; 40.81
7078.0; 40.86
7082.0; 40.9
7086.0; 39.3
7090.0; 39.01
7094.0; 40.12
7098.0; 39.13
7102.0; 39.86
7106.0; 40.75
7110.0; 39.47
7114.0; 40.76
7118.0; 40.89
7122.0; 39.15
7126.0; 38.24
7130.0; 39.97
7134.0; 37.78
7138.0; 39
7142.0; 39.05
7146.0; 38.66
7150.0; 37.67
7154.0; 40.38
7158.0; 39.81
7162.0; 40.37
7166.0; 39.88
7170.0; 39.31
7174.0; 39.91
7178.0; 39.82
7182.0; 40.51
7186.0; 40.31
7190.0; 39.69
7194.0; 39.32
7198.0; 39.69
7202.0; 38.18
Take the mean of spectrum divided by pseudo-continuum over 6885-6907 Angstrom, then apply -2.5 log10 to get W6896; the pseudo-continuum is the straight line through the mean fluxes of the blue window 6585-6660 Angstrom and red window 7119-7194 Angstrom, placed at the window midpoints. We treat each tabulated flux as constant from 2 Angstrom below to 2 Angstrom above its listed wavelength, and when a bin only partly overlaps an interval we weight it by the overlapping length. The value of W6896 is 0.088 mag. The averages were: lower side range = 40.5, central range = 36.8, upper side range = 39.4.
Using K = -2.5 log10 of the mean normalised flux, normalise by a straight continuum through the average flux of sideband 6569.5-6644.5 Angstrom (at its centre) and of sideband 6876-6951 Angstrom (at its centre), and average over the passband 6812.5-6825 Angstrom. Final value 0.02 mag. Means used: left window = 40.4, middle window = 37.9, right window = 37.9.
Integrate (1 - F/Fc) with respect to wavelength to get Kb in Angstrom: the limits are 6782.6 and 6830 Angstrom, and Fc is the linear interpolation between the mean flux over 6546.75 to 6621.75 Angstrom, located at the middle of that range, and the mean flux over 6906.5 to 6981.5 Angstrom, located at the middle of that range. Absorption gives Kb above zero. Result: 1.9 Angstrom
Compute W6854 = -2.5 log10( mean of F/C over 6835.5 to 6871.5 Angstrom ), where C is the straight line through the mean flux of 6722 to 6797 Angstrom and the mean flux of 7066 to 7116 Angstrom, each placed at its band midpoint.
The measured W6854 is 0.06 mag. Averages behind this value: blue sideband 38.2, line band 36.7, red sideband 40.3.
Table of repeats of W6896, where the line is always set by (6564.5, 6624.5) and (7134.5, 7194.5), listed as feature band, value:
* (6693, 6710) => 0.009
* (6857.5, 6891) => 0.108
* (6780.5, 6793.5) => 0.070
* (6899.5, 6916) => 0.072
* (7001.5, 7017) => -0.007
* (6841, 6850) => 0.067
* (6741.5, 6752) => 0.069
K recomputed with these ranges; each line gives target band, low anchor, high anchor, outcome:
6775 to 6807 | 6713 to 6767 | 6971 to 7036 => 0.013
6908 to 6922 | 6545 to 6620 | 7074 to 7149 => 0.077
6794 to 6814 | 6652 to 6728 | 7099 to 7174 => 0.034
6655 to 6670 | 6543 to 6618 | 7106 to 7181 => -0.013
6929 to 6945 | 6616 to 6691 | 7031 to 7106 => 0.023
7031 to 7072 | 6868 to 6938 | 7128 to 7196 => -0.067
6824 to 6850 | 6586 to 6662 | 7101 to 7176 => 0.076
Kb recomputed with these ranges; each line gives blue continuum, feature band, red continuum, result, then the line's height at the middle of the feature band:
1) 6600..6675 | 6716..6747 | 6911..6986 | 1.4 Angstrom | 40.2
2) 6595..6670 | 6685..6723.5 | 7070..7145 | 1.0 Angstrom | 40.4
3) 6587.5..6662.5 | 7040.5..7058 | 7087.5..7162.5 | -0.9 Angstrom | 39.6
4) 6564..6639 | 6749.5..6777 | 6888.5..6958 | 0.8 Angstrom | 39.4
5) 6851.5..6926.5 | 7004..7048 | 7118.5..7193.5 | -2.7 Angstrom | 38.1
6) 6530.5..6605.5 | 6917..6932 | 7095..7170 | 0.8 Angstrom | 39.9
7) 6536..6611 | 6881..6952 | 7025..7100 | 4.6 Angstrom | 40.6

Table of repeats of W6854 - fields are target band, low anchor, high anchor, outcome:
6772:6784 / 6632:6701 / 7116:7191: 0.05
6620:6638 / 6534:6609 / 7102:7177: 0.01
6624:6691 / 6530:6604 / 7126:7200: 0.00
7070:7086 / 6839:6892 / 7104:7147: -0.05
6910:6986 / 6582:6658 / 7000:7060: 0.03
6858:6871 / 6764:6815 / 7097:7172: 0.07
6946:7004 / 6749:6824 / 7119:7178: -0.03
